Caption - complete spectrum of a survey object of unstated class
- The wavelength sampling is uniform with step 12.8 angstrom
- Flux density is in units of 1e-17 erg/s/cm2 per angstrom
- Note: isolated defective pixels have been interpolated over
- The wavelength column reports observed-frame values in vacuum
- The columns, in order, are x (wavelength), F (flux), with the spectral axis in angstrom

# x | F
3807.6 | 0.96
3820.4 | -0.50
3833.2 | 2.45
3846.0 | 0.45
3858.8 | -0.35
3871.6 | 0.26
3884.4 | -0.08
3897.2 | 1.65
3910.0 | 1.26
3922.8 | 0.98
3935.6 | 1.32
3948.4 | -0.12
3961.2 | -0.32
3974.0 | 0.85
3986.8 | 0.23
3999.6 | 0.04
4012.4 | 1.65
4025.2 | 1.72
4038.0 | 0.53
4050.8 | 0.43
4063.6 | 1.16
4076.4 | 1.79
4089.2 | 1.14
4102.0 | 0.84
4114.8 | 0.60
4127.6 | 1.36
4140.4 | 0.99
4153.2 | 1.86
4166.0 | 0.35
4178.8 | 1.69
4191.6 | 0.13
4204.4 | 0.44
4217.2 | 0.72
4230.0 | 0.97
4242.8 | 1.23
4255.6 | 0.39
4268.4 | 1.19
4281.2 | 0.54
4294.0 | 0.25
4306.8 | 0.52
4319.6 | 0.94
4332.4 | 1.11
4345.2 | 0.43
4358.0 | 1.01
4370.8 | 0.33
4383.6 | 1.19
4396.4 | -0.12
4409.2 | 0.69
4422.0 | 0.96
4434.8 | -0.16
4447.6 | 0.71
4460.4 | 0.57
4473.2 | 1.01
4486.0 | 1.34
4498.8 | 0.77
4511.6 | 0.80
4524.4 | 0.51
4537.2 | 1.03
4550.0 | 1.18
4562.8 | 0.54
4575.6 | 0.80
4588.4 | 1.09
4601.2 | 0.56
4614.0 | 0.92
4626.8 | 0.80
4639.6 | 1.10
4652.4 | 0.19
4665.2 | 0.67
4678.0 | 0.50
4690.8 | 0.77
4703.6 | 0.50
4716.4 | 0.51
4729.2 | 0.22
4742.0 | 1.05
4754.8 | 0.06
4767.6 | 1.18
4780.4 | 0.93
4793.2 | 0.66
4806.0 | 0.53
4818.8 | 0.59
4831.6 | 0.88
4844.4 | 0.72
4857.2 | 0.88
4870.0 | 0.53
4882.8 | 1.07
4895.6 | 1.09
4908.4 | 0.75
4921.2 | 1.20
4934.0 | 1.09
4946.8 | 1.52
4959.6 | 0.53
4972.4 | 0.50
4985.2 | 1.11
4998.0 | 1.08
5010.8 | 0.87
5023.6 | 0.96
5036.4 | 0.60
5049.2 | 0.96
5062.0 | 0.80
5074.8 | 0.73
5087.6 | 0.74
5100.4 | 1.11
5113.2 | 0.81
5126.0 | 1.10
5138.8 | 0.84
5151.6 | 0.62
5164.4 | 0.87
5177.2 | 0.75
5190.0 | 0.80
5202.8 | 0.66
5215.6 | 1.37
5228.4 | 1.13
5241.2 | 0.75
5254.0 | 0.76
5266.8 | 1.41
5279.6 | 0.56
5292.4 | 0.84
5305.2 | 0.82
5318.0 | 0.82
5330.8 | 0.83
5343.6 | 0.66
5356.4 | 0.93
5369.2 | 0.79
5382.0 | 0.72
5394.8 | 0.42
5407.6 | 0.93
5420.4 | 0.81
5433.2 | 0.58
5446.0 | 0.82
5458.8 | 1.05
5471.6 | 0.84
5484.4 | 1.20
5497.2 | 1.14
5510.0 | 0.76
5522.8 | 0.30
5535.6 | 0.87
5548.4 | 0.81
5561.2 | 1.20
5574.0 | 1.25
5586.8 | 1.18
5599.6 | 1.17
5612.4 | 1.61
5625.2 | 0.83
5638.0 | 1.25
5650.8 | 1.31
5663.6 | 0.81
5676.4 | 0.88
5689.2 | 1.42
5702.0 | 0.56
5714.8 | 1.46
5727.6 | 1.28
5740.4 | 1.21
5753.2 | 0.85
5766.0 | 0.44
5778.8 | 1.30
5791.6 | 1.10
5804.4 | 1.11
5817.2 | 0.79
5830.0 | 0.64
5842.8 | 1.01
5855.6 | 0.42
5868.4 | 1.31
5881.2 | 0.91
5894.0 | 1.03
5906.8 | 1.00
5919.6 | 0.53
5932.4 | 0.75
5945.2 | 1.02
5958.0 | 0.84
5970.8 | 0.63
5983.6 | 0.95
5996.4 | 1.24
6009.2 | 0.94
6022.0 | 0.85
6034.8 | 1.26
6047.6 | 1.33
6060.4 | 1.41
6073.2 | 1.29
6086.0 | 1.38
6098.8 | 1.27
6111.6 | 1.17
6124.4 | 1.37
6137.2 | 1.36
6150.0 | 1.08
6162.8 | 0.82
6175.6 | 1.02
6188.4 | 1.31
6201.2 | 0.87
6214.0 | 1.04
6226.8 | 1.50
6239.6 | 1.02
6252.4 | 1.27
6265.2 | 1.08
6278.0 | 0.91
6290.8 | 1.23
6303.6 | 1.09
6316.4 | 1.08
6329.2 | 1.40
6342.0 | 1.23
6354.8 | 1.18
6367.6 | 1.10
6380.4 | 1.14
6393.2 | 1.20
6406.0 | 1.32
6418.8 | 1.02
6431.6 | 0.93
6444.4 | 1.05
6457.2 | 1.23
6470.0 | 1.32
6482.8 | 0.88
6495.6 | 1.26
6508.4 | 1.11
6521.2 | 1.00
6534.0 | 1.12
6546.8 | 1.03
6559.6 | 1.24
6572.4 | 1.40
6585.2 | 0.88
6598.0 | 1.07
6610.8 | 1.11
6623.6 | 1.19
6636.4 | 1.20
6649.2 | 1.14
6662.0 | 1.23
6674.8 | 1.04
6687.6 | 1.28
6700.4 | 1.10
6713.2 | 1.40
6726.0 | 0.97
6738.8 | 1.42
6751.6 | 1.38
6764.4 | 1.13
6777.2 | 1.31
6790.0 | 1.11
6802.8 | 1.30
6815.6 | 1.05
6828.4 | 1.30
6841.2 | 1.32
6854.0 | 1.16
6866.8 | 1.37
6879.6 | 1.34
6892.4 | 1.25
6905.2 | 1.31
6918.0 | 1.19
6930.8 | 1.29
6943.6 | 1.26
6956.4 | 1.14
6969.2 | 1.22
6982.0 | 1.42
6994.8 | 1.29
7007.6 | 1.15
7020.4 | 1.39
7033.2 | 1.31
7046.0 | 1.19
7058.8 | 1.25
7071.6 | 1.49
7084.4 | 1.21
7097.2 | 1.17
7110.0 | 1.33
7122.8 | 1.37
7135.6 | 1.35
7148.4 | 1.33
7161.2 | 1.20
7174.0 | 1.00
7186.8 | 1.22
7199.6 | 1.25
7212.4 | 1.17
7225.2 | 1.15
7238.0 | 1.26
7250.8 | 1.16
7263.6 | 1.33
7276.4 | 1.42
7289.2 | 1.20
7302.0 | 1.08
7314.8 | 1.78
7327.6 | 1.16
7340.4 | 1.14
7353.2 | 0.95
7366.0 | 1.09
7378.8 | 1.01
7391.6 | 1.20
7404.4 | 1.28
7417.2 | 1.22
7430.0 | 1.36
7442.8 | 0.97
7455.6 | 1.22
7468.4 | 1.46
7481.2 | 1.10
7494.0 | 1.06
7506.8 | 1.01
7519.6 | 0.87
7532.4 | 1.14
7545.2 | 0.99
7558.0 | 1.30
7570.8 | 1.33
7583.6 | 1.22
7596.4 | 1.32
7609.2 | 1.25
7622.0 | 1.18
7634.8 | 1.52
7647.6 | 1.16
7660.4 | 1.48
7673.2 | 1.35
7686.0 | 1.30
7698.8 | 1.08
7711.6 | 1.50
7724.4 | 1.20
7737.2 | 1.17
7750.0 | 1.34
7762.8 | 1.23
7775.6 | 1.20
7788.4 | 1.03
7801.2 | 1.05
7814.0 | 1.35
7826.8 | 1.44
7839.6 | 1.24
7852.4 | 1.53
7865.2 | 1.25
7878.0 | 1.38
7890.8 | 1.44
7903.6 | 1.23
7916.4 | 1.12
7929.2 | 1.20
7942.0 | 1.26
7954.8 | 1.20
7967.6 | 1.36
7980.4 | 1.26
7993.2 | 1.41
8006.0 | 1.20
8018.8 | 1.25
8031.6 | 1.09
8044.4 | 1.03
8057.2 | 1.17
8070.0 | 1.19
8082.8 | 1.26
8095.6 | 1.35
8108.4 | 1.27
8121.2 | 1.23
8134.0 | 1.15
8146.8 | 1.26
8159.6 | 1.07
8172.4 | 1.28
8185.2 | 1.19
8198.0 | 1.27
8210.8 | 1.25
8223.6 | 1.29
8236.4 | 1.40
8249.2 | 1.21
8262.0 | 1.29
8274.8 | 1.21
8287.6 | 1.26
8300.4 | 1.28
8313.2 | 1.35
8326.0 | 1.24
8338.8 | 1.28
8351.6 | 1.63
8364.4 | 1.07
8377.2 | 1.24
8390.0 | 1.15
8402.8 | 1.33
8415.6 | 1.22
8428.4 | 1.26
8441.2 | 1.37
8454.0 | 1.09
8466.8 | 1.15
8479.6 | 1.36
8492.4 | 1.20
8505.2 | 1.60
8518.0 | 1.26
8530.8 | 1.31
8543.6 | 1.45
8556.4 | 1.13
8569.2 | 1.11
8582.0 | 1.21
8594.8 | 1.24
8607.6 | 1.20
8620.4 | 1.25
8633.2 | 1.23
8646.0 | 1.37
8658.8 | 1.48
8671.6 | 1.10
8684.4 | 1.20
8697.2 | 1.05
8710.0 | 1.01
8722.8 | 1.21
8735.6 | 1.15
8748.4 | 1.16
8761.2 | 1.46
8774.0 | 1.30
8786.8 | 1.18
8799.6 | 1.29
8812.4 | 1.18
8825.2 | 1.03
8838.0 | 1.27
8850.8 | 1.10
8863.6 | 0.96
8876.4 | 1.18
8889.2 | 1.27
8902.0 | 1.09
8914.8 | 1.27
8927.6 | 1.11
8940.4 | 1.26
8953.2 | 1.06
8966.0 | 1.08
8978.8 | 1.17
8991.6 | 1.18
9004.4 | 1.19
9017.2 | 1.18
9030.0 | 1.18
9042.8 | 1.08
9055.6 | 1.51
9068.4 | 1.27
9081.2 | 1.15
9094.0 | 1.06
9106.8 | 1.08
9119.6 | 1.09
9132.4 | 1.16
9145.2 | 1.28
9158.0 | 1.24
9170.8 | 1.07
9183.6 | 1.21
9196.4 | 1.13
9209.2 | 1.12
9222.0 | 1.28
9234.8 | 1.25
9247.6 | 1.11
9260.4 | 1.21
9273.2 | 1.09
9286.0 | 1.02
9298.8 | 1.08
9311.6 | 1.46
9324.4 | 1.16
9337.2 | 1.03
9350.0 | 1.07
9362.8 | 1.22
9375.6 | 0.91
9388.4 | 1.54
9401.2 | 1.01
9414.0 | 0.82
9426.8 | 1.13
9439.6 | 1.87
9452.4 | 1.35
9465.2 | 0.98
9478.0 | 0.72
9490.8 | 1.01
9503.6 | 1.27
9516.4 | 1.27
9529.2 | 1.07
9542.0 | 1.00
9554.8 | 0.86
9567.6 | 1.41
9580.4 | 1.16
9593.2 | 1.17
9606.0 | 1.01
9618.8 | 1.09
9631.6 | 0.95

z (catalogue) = 0.50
